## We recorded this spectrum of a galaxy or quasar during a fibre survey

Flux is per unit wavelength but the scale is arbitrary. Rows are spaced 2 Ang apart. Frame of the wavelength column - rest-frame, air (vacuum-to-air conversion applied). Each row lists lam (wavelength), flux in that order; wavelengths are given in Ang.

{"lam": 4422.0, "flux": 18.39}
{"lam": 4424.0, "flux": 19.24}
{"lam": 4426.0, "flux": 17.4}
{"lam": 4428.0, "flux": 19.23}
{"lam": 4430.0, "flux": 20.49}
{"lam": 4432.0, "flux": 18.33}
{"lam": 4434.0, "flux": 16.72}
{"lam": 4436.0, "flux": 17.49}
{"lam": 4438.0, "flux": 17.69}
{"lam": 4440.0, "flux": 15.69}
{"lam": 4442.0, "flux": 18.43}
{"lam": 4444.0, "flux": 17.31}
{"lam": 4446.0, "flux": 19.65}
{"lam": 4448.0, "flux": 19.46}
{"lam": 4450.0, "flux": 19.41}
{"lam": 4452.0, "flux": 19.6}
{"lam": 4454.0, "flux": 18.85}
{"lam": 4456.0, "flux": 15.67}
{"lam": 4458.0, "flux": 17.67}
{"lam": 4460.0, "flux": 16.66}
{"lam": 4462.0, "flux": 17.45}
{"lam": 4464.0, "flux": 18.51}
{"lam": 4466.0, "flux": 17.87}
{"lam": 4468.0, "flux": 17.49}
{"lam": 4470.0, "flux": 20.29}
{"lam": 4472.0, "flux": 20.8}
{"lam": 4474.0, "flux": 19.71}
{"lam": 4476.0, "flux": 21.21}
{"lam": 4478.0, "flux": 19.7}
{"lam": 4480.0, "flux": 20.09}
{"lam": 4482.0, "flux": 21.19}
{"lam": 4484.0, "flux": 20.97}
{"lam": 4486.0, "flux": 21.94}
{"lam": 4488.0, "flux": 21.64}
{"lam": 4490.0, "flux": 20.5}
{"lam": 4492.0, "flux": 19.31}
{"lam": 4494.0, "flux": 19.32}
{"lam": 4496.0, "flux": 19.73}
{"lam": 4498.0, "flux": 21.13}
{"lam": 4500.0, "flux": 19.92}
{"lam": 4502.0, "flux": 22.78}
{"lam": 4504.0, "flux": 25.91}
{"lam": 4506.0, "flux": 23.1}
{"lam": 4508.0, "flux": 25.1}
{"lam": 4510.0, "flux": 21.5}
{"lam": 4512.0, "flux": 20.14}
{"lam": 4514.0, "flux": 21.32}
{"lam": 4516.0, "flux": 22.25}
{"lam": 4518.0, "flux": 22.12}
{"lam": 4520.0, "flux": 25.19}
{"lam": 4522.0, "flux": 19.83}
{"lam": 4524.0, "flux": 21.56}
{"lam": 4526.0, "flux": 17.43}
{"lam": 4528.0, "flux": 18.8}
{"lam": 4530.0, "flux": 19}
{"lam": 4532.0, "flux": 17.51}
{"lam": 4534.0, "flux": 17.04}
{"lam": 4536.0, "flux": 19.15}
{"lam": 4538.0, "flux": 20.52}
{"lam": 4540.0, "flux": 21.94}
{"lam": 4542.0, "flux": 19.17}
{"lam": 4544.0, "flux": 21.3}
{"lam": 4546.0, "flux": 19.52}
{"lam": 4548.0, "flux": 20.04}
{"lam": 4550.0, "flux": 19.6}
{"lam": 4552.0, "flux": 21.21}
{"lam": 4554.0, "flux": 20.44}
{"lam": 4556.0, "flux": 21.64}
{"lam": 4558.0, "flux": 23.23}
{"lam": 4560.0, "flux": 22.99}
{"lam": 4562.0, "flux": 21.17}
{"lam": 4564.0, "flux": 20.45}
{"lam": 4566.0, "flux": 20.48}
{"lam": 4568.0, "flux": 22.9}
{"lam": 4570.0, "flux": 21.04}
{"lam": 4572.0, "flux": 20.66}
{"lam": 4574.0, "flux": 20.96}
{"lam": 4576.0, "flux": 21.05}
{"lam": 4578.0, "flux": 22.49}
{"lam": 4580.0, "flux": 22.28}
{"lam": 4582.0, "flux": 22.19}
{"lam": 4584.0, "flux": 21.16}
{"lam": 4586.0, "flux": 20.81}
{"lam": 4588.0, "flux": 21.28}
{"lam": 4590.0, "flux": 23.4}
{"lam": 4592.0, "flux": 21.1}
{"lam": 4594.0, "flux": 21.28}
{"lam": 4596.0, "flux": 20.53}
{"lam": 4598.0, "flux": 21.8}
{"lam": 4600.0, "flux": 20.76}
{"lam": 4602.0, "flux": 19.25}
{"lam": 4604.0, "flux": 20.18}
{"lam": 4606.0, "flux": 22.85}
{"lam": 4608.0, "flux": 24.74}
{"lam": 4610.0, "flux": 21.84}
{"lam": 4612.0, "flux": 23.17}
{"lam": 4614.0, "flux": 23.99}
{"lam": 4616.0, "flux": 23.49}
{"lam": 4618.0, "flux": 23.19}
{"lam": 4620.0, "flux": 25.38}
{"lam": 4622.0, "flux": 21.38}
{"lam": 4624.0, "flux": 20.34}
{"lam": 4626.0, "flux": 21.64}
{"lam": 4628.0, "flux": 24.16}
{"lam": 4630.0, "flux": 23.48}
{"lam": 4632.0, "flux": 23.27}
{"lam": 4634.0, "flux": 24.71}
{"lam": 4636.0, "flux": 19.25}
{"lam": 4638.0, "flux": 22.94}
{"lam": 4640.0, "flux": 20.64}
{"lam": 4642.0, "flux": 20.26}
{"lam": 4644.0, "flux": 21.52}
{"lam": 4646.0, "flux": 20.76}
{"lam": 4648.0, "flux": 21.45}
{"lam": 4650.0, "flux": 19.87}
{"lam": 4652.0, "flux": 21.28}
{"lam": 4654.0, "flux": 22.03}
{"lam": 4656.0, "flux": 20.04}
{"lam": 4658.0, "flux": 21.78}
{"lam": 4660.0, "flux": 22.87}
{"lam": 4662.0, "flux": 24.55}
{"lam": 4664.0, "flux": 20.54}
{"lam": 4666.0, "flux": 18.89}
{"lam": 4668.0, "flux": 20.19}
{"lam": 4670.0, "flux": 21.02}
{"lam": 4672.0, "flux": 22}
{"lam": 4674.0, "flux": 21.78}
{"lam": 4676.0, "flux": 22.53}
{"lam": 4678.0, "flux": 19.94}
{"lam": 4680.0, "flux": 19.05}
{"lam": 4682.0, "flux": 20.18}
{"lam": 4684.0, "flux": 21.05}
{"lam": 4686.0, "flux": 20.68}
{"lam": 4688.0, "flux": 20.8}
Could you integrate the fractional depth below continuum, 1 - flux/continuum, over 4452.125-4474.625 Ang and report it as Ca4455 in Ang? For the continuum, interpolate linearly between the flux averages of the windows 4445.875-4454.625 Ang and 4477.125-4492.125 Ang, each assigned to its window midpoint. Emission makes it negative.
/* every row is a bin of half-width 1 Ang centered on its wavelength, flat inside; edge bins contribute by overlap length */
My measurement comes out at 1.8 Ang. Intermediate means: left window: 19.4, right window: 20.8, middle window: 18.3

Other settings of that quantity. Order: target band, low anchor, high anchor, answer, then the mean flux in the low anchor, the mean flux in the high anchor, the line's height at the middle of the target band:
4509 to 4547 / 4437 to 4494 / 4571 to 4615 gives 0.18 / 19.1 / 21.7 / 20.4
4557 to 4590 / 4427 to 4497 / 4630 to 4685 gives -2.10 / 19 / 21.3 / 20.3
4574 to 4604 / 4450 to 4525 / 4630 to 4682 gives -0.48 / 20.5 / 21.3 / 21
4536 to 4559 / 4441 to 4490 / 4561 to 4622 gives 0.26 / 19.3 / 21.9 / 20.9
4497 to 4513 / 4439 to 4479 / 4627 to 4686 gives -2.67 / 18.6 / 21.4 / 19.2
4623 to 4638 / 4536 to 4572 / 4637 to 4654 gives -0.94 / 21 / 21.1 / 21.1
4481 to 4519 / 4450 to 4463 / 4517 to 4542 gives -4.94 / 17.8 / 20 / 19.1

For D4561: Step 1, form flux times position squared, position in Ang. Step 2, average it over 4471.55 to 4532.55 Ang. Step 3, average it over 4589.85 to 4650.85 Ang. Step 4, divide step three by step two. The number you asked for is 1.10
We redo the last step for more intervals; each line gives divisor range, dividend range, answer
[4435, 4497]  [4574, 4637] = 1.23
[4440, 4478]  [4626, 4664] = 1.28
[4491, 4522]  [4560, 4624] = 1.04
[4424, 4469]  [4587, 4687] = 1.30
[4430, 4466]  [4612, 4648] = 1.35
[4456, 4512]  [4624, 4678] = 1.14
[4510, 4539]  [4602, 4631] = 1.17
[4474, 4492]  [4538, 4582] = 1.06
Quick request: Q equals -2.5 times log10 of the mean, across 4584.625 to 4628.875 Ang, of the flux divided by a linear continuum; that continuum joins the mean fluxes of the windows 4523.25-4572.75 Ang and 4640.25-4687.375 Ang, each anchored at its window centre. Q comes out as -0.07 mag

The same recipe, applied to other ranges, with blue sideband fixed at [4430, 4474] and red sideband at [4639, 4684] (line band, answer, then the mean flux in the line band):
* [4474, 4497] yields -0.10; 20.5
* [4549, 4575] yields -0.08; 21.3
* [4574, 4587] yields -0.09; 21.6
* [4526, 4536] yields 0.07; 18.1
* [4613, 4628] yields -0.12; 22.9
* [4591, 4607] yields -0.04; 21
